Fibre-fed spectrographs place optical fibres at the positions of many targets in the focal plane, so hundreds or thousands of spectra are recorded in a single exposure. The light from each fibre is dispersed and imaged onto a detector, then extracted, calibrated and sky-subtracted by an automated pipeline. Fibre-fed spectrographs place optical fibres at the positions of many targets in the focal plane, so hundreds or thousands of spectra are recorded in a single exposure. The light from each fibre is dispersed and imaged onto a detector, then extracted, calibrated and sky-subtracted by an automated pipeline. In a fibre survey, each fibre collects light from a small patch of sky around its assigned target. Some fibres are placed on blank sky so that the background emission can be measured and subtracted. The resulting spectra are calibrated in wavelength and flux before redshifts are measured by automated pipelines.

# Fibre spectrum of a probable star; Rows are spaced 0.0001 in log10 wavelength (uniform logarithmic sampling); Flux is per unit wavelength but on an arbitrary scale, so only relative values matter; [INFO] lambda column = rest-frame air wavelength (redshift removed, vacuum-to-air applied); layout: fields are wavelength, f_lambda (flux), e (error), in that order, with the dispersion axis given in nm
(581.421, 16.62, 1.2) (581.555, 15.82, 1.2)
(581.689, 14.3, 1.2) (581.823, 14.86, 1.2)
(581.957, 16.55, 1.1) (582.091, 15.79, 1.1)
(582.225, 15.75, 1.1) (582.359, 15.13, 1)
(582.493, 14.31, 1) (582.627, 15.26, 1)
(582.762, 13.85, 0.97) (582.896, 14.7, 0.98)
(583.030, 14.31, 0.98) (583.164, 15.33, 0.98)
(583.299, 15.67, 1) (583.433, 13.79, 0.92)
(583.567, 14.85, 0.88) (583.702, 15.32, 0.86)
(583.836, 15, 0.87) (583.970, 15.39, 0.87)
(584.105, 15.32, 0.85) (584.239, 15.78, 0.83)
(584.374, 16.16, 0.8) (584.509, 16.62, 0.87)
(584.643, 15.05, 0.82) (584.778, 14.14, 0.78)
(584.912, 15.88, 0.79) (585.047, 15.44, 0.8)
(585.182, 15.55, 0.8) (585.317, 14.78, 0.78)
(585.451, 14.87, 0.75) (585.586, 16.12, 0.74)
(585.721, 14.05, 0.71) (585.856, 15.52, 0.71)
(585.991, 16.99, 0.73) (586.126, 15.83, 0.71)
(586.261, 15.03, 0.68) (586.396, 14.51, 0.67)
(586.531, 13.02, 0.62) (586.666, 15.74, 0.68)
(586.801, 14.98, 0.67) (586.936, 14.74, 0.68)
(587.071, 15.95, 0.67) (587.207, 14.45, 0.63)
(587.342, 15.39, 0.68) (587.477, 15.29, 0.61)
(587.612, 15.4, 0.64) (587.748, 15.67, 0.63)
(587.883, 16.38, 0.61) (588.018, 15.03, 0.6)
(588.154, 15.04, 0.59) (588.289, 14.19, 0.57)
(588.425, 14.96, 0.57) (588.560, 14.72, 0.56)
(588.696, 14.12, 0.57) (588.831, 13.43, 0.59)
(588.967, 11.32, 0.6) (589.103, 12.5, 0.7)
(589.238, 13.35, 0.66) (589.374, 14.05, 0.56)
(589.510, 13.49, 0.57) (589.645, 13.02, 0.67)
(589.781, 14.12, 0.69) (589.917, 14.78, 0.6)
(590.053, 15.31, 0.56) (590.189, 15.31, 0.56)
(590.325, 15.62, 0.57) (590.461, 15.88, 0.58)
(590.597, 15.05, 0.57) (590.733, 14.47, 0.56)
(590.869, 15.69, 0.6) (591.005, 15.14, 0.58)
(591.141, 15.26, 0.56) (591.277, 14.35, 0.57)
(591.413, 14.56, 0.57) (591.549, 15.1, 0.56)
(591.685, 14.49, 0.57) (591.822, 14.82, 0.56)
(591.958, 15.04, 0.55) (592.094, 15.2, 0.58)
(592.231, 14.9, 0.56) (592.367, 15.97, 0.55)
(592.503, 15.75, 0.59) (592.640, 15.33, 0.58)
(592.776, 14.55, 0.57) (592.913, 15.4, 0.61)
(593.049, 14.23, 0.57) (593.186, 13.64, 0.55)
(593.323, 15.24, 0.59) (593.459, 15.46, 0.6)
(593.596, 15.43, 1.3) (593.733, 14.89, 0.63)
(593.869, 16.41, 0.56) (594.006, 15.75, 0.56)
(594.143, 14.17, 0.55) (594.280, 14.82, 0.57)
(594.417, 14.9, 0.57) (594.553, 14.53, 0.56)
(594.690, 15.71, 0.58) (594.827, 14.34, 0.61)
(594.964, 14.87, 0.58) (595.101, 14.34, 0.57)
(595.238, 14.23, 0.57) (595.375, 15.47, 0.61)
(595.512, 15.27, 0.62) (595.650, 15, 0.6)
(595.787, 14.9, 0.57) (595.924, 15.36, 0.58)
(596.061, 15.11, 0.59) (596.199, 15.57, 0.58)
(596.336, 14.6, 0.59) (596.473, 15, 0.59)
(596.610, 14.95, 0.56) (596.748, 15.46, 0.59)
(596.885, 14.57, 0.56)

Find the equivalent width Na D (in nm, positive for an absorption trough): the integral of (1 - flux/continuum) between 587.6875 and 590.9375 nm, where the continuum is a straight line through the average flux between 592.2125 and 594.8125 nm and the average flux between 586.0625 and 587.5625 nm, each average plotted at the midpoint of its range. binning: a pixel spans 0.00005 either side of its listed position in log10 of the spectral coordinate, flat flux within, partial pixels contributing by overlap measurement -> 0.12 nm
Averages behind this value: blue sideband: 15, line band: 14.5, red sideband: 15.1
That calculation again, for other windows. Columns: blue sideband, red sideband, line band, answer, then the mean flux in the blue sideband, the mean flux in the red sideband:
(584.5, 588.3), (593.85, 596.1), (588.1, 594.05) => 0.15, 15.2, 15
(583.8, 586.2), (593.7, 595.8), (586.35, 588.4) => 0.04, 15.5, 15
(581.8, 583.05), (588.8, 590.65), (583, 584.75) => -0.05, 15.1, 14.1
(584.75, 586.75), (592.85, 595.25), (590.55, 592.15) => 0.01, 15.2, 14.9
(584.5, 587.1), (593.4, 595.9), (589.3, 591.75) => 0.06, 15.2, 15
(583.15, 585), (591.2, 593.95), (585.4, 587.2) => 0.01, 15.3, 15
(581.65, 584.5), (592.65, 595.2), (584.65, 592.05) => 0.11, 15.2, 14.9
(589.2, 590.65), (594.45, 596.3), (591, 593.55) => -0.04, 14.6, 15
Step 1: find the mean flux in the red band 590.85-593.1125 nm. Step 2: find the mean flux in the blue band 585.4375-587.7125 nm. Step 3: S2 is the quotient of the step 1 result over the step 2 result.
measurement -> 1.0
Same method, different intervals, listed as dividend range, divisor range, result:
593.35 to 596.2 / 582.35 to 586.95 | 1.00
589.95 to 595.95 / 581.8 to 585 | 0.99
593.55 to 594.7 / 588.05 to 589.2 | 1.10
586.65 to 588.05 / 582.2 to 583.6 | 1.04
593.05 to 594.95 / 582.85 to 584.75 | 0.98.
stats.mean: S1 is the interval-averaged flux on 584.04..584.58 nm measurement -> 16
